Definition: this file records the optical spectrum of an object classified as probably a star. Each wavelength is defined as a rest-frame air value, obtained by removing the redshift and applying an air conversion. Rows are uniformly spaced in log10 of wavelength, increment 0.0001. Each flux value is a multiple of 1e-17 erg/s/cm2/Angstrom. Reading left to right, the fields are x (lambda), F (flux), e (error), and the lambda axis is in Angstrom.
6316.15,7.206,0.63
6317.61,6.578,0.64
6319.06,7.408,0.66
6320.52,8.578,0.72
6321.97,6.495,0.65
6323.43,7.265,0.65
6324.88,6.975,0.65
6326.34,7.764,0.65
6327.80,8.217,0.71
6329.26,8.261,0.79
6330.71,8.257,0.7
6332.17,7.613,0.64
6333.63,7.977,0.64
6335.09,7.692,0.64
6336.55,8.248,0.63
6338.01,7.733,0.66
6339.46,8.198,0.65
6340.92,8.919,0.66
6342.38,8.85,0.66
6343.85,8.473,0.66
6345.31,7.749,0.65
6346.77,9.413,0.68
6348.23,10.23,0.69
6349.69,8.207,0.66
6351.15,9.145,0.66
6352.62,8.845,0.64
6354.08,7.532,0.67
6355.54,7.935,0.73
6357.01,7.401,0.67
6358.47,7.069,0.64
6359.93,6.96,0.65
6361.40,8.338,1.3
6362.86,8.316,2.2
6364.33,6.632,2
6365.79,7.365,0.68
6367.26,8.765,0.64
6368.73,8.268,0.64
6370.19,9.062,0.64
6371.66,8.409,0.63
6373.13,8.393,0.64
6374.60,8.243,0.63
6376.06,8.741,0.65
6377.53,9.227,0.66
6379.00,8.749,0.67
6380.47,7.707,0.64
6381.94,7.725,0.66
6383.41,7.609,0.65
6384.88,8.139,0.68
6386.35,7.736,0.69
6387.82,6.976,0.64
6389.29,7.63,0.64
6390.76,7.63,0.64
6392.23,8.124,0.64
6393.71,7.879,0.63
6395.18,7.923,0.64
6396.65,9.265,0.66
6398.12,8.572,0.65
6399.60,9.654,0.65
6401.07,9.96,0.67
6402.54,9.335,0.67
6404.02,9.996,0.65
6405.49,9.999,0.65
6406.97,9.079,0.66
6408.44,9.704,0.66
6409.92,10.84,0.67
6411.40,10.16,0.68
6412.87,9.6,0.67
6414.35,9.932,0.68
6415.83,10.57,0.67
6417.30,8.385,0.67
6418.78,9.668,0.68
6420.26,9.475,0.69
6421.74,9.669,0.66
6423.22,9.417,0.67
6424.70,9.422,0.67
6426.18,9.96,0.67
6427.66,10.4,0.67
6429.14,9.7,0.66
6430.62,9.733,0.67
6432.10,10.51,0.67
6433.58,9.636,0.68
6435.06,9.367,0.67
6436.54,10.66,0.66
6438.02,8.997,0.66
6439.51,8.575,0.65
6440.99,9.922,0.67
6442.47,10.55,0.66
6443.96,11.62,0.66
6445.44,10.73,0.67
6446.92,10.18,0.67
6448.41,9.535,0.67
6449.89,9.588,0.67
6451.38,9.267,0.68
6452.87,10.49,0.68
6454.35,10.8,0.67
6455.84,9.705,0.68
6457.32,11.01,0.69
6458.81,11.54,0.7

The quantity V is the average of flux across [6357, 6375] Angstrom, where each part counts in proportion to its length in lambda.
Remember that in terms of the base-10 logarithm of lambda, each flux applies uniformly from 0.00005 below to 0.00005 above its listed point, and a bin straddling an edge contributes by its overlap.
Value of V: 7.96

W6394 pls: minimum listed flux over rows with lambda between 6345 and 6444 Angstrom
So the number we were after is 6.632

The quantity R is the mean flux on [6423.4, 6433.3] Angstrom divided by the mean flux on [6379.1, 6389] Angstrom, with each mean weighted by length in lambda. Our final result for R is 1.3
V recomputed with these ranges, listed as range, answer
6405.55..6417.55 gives 9.85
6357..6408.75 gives 8.35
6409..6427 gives 9.76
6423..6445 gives 9.92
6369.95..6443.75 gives 9.15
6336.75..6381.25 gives 8.29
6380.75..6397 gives 7.84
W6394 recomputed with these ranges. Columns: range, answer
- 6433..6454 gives 8.575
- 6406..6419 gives 8.385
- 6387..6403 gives 6.976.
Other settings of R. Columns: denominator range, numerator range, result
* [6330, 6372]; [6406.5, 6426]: 1.18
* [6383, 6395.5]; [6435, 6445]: 1.30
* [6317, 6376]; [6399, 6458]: 1.23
